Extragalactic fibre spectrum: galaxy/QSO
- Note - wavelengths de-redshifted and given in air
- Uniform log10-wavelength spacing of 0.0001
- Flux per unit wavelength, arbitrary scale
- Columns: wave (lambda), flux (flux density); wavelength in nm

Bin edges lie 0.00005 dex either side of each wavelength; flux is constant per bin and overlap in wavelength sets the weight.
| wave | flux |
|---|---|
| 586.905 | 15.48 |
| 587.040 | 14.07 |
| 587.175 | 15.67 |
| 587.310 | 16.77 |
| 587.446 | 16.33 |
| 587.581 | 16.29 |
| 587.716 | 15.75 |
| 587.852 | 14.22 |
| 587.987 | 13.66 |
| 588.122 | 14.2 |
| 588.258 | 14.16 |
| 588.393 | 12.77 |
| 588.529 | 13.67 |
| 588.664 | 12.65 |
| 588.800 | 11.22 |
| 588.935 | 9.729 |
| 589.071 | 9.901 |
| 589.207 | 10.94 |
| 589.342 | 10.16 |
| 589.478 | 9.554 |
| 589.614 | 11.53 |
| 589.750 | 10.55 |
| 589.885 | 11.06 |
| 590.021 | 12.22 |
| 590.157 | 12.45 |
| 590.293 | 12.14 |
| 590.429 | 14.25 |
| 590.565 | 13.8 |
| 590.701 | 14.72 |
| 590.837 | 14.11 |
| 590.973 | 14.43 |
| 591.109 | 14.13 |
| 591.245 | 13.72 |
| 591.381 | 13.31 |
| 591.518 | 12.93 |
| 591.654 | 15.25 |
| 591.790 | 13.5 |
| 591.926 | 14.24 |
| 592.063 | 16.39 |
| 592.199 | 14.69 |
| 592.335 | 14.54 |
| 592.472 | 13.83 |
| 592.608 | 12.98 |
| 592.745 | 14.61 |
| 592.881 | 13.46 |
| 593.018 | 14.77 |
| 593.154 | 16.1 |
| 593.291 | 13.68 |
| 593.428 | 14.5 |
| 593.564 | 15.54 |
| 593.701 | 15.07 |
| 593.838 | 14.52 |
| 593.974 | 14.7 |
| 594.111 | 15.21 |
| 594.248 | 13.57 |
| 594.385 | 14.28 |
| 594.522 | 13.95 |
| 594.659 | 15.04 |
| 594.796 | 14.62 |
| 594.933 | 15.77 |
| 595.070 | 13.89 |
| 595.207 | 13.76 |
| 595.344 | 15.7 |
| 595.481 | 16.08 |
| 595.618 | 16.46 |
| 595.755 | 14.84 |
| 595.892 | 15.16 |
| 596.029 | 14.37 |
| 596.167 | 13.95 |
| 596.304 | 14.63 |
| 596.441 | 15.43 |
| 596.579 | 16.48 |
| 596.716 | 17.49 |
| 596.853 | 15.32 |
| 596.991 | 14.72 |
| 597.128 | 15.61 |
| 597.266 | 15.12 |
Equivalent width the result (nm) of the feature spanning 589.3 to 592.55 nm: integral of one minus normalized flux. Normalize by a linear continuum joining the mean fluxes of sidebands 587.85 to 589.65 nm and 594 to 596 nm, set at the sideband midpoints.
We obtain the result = -0.064 nm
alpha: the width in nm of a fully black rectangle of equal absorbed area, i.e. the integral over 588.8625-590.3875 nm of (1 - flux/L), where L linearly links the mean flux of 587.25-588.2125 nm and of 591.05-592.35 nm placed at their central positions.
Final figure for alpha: 0.39 nm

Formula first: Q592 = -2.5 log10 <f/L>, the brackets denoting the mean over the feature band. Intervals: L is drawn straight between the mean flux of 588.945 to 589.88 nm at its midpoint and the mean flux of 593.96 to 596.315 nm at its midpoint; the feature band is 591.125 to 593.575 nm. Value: -0.13 mag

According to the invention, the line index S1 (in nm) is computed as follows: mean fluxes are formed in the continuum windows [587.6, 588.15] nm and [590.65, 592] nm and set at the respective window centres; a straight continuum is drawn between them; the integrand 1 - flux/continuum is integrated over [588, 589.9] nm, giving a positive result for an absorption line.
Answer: 0.37 nm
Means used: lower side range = 14.6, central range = 11.7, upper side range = 14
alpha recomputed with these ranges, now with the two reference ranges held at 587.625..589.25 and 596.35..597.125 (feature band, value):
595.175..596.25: 0.03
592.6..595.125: 0.04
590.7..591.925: -0.01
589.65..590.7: 0.08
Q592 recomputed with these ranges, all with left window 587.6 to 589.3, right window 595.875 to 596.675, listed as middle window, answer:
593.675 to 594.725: -0.003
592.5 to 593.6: -0.020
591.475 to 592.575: -0.044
